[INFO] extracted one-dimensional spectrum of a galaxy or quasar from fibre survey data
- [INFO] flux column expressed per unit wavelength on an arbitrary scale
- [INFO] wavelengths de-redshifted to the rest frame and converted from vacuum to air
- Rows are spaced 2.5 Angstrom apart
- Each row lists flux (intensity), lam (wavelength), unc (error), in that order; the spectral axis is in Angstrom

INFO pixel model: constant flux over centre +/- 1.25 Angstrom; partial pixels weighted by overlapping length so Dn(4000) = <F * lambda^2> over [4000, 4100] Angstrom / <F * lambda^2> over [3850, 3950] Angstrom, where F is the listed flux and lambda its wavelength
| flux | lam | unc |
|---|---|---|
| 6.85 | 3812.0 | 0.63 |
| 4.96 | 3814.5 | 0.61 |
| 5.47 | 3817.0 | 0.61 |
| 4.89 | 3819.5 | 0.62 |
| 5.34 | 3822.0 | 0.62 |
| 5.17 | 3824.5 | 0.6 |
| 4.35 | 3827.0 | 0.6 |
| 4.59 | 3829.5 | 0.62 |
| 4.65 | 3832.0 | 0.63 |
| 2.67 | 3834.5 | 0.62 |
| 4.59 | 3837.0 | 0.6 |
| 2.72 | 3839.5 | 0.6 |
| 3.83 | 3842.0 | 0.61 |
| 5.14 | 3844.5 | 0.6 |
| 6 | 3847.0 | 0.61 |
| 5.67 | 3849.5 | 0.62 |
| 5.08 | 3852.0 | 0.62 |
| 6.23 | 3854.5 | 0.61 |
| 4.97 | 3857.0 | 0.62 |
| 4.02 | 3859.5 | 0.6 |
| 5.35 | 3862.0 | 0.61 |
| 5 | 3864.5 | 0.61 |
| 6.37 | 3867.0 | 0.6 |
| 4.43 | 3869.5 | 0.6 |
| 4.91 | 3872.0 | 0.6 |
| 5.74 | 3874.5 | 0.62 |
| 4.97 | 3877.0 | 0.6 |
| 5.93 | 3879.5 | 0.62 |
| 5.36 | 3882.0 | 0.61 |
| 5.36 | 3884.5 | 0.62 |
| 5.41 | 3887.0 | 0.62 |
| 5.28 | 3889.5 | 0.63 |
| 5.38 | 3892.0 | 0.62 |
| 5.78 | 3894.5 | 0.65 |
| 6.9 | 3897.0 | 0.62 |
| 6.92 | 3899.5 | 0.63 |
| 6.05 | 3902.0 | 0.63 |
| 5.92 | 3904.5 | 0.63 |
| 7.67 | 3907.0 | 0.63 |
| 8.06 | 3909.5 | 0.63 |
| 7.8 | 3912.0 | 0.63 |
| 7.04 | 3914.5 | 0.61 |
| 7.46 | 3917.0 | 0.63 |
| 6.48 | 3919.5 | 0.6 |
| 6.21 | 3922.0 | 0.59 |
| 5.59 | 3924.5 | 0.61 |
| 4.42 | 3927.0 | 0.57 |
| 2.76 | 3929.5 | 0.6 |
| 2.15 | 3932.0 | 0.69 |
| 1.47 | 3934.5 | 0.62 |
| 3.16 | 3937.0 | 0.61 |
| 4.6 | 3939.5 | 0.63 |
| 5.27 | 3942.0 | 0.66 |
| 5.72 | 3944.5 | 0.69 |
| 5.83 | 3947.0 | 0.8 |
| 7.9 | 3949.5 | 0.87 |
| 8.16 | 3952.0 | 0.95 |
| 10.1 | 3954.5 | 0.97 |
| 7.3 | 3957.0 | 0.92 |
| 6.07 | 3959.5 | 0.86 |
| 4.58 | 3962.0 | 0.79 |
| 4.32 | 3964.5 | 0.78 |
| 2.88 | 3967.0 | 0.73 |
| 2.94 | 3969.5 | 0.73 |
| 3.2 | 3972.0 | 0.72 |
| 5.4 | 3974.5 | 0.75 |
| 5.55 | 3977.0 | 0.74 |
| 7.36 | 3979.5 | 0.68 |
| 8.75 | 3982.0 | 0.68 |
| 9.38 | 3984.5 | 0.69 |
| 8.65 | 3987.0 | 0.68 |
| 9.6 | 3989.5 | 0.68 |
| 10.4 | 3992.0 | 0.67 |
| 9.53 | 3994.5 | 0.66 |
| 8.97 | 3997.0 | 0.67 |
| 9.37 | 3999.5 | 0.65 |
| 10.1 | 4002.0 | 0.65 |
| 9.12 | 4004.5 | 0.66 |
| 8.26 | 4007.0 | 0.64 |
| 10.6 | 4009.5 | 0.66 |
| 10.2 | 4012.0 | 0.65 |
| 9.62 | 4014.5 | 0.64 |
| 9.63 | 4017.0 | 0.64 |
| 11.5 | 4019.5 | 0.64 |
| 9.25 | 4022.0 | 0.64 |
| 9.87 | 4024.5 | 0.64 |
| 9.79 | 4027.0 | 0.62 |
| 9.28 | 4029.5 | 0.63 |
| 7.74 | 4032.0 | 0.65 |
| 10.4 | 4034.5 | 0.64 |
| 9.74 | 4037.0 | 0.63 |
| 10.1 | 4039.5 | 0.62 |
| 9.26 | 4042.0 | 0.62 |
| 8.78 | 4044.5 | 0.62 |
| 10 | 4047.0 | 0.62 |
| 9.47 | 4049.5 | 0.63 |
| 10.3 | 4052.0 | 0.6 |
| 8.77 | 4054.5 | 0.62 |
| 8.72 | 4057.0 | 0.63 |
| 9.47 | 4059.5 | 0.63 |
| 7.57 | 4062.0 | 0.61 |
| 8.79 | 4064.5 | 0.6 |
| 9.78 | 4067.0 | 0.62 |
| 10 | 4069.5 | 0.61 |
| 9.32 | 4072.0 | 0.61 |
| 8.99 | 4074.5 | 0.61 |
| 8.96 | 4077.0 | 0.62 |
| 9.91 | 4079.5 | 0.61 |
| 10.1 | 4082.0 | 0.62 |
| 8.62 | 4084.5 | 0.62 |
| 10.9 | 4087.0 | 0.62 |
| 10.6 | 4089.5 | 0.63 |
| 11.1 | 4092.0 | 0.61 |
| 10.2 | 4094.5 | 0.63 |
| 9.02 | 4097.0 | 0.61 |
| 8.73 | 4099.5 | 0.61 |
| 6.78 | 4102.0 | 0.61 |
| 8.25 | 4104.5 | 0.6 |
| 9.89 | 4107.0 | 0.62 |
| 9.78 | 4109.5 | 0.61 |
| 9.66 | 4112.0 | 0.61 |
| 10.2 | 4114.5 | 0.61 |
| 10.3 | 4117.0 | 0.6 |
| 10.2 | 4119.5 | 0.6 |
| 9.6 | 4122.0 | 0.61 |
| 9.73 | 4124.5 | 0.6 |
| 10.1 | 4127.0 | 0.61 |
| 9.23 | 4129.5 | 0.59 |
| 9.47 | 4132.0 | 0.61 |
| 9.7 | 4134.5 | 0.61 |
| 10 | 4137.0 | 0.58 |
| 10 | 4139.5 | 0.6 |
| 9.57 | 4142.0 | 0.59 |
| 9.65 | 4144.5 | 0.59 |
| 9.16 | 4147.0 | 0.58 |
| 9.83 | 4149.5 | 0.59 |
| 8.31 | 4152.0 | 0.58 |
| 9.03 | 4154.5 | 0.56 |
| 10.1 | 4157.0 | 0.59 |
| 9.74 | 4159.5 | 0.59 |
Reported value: 1.9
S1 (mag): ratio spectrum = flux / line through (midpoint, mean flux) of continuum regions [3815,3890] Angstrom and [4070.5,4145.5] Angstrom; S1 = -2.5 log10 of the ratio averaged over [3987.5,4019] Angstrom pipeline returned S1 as -0.241 mag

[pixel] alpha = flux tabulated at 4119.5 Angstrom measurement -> 10.2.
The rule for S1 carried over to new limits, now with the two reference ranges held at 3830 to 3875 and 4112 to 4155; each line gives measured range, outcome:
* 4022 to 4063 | -0.16 mag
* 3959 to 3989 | 0.19 mag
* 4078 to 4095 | -0.15 mag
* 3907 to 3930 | -0.08 mag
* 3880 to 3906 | -0.06 mag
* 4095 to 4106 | 0.09 mag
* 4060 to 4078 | -0.06 mag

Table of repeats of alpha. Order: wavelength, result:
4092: 11.1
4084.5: 8.62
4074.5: 8.99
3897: 6.9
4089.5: 10.6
